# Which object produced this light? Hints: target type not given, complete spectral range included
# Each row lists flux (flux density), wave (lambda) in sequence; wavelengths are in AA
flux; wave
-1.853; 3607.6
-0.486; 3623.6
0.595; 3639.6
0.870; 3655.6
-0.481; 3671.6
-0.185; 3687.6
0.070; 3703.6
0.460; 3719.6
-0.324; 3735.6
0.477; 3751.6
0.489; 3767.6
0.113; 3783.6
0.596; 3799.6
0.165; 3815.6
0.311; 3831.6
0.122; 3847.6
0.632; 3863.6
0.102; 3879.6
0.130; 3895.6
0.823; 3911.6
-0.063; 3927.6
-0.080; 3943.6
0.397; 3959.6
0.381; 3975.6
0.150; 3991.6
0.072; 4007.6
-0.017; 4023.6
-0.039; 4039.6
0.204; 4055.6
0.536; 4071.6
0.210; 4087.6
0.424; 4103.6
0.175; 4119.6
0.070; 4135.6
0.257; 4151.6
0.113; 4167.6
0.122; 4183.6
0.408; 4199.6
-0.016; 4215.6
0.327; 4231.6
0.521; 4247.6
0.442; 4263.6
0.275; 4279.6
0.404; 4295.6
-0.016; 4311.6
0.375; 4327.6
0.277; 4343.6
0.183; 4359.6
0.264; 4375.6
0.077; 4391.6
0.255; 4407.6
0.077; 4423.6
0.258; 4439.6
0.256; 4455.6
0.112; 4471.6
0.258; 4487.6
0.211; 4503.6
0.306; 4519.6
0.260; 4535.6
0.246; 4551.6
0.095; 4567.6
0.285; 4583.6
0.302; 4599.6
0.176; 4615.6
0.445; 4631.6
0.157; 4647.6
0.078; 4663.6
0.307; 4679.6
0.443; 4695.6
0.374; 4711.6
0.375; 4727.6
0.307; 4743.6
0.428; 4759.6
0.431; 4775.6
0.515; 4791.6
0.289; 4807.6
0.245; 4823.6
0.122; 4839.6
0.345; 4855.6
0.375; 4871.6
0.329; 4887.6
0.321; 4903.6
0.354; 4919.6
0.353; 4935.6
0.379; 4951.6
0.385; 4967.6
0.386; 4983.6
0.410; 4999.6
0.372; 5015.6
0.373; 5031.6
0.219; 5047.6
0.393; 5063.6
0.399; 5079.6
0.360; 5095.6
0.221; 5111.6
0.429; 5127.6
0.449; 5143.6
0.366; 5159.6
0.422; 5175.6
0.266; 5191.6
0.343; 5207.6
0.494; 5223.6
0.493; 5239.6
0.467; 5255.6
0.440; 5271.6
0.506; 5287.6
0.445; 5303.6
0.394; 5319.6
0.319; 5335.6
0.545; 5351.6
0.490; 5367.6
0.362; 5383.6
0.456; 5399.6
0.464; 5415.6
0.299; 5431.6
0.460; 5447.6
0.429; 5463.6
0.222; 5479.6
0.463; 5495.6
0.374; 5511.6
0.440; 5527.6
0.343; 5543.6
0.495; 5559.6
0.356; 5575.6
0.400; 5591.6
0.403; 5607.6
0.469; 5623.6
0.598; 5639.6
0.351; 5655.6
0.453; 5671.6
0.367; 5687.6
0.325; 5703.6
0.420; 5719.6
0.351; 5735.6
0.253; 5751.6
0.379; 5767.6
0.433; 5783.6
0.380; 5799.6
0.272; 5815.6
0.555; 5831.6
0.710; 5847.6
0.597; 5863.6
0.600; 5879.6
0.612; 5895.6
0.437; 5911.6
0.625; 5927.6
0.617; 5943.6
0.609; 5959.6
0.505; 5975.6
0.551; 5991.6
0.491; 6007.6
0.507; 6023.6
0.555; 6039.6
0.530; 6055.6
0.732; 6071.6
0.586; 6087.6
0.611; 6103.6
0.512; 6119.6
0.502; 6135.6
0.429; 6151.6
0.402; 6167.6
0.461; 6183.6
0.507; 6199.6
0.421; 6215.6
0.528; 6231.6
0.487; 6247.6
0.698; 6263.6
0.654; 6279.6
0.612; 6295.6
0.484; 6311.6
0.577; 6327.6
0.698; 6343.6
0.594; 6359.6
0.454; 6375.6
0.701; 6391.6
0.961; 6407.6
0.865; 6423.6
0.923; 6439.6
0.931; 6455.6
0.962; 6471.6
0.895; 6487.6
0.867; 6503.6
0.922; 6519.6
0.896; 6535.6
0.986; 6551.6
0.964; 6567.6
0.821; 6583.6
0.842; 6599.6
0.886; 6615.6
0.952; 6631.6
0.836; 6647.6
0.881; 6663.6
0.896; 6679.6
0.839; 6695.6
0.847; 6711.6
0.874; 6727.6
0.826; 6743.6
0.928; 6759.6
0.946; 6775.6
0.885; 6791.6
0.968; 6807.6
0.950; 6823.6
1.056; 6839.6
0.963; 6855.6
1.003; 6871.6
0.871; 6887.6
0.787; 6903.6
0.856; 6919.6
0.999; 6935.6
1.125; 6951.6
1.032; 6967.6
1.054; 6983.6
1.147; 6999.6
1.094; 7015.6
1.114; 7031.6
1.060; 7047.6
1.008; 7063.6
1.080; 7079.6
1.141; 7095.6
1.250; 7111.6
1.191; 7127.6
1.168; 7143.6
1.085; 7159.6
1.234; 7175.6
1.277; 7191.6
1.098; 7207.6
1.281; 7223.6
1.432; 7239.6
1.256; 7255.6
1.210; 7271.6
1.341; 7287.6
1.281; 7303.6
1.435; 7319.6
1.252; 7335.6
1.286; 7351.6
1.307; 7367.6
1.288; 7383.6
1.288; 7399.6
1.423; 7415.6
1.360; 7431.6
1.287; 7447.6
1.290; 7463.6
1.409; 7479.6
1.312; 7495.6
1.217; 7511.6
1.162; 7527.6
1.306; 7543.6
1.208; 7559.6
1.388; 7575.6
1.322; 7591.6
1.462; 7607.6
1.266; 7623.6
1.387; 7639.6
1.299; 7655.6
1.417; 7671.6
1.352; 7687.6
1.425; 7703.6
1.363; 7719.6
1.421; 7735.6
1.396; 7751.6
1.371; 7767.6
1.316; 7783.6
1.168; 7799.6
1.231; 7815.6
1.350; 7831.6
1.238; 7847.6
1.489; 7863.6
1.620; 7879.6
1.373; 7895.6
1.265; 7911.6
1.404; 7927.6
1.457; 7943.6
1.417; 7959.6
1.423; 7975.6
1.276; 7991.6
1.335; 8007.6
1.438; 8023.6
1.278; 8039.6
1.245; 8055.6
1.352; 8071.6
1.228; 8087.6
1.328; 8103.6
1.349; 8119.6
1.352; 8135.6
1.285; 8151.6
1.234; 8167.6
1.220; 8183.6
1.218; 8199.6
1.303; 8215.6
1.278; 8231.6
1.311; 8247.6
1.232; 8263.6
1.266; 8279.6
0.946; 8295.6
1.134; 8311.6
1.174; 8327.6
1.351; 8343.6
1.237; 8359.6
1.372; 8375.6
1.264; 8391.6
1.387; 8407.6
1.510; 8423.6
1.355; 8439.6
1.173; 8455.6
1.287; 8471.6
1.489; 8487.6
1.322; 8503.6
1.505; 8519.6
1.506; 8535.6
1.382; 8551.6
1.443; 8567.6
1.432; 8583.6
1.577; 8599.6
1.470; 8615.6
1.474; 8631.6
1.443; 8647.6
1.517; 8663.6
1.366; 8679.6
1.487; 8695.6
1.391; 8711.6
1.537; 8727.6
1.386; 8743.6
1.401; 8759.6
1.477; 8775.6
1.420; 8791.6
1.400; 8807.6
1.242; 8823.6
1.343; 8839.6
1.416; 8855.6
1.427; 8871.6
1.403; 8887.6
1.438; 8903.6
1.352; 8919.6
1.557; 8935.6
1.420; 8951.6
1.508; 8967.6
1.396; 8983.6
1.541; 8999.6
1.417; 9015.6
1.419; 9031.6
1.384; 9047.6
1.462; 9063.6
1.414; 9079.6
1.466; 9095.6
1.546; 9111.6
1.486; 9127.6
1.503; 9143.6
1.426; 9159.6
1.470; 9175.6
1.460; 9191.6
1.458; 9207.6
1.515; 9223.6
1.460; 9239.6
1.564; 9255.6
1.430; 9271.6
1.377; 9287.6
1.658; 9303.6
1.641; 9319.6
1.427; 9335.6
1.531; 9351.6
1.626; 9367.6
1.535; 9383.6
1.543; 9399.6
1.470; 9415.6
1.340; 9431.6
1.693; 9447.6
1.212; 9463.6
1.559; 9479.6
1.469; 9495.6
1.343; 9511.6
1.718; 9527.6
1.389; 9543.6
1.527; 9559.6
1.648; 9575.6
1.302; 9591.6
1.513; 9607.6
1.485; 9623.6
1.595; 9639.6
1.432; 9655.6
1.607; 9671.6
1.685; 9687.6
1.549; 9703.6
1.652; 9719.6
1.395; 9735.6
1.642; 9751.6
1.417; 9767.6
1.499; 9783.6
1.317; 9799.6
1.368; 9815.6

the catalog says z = 0.605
